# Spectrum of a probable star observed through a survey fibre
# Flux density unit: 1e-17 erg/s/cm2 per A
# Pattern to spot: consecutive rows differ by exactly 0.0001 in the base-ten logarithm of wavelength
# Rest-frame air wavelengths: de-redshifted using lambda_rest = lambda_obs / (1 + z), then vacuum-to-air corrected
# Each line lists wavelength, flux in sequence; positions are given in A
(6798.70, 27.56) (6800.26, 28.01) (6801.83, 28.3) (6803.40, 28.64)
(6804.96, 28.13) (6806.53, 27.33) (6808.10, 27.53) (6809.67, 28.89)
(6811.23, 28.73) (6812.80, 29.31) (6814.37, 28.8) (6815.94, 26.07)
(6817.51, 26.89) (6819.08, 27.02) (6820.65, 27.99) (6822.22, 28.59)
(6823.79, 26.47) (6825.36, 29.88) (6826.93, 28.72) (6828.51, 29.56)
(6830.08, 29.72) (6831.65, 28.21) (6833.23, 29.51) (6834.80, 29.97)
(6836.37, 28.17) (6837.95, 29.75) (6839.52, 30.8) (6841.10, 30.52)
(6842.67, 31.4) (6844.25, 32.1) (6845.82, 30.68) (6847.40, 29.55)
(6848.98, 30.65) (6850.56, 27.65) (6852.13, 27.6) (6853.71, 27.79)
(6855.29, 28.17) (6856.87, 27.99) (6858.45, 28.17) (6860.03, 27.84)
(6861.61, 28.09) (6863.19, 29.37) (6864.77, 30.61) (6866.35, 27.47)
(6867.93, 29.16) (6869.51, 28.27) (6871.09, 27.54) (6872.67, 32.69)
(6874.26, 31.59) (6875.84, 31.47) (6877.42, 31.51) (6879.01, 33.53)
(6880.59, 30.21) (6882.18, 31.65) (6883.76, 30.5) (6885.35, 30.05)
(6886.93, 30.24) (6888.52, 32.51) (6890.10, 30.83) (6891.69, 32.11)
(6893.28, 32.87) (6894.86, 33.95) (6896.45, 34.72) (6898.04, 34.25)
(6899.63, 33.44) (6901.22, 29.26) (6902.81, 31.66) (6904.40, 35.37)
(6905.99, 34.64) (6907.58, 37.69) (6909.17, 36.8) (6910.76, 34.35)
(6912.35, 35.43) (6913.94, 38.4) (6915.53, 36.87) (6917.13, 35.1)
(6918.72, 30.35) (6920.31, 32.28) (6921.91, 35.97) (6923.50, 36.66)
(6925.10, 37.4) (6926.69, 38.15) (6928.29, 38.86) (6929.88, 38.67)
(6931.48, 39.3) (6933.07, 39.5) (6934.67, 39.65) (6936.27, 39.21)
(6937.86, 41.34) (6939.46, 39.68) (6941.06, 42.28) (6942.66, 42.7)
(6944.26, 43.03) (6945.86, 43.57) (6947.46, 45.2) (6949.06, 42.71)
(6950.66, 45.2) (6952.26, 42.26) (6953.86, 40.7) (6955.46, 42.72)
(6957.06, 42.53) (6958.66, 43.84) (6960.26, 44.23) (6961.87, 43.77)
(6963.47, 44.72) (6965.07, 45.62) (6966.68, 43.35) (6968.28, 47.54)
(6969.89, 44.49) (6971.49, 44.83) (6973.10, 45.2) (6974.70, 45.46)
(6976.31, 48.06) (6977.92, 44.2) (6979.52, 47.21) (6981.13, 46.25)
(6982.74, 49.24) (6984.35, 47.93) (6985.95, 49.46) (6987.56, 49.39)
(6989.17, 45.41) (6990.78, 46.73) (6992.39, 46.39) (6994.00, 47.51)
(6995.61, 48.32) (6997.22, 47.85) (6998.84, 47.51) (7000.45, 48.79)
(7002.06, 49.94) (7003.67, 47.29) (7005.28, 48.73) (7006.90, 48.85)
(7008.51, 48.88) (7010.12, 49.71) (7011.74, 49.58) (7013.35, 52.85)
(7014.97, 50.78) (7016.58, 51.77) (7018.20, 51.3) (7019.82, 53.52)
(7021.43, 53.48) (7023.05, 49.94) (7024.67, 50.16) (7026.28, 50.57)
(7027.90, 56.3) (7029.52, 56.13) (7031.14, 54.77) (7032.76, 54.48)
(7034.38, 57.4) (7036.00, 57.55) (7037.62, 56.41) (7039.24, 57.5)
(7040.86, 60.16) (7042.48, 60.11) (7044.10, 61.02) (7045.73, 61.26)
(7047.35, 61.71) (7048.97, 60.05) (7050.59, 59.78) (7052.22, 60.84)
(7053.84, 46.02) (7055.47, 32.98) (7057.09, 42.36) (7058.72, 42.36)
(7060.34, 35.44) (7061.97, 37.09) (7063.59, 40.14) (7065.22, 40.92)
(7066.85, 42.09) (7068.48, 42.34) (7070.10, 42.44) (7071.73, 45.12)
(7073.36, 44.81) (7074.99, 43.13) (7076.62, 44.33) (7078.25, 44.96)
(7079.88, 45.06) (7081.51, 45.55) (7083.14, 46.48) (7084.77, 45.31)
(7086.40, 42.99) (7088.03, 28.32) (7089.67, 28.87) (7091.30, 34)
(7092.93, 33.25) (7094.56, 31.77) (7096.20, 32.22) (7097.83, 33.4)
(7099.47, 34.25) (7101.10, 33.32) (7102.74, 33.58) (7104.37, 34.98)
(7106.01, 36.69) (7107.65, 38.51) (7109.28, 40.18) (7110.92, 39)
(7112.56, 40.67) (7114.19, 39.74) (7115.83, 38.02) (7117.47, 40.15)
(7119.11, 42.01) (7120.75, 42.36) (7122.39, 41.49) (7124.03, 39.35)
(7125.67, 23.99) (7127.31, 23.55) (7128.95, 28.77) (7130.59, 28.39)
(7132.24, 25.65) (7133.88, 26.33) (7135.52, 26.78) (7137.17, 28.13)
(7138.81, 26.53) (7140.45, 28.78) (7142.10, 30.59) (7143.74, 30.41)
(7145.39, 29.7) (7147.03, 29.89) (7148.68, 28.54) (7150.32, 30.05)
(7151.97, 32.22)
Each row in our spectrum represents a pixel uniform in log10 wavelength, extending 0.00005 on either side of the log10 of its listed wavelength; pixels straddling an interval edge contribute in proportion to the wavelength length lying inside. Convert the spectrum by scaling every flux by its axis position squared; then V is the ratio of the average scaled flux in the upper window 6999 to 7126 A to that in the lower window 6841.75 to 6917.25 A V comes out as 1.52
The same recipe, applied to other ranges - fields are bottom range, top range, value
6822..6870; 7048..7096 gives 1.55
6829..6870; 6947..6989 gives 1.60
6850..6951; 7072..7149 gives 1.09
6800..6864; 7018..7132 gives 1.63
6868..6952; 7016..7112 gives 1.34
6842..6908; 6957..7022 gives 1.60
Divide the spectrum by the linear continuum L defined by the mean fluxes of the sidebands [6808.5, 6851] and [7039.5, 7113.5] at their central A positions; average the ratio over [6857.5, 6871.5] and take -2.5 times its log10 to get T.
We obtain 0.09 mag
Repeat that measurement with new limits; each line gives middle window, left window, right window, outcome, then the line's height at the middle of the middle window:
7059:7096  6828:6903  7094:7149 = -0.22 mag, 32.7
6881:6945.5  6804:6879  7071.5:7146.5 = -0.16 mag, 30.8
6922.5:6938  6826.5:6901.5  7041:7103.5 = -0.13 mag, 34.4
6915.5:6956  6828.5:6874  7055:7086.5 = -0.15 mag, 34.3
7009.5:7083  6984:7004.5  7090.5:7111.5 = -0.20 mag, 41.6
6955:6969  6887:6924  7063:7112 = -0.24 mag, 35.6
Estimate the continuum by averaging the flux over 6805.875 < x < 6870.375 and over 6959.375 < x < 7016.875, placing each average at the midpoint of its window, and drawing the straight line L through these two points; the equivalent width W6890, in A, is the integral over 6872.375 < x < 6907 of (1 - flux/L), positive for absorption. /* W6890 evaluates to 2.9 A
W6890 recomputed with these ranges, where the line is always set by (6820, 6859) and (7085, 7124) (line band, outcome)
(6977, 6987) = -4.3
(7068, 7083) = -3.5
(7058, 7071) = -1.8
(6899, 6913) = -1.4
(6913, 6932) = -3.0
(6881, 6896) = -0.5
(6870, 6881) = -0.3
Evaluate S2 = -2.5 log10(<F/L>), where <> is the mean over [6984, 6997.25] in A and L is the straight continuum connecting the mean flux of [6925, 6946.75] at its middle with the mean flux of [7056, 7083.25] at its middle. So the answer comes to -0.16 mag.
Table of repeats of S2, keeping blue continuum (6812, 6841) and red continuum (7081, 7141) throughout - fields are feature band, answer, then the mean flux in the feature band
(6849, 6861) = 0.05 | 28.1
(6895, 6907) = -0.11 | 33.4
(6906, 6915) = -0.19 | 36.4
